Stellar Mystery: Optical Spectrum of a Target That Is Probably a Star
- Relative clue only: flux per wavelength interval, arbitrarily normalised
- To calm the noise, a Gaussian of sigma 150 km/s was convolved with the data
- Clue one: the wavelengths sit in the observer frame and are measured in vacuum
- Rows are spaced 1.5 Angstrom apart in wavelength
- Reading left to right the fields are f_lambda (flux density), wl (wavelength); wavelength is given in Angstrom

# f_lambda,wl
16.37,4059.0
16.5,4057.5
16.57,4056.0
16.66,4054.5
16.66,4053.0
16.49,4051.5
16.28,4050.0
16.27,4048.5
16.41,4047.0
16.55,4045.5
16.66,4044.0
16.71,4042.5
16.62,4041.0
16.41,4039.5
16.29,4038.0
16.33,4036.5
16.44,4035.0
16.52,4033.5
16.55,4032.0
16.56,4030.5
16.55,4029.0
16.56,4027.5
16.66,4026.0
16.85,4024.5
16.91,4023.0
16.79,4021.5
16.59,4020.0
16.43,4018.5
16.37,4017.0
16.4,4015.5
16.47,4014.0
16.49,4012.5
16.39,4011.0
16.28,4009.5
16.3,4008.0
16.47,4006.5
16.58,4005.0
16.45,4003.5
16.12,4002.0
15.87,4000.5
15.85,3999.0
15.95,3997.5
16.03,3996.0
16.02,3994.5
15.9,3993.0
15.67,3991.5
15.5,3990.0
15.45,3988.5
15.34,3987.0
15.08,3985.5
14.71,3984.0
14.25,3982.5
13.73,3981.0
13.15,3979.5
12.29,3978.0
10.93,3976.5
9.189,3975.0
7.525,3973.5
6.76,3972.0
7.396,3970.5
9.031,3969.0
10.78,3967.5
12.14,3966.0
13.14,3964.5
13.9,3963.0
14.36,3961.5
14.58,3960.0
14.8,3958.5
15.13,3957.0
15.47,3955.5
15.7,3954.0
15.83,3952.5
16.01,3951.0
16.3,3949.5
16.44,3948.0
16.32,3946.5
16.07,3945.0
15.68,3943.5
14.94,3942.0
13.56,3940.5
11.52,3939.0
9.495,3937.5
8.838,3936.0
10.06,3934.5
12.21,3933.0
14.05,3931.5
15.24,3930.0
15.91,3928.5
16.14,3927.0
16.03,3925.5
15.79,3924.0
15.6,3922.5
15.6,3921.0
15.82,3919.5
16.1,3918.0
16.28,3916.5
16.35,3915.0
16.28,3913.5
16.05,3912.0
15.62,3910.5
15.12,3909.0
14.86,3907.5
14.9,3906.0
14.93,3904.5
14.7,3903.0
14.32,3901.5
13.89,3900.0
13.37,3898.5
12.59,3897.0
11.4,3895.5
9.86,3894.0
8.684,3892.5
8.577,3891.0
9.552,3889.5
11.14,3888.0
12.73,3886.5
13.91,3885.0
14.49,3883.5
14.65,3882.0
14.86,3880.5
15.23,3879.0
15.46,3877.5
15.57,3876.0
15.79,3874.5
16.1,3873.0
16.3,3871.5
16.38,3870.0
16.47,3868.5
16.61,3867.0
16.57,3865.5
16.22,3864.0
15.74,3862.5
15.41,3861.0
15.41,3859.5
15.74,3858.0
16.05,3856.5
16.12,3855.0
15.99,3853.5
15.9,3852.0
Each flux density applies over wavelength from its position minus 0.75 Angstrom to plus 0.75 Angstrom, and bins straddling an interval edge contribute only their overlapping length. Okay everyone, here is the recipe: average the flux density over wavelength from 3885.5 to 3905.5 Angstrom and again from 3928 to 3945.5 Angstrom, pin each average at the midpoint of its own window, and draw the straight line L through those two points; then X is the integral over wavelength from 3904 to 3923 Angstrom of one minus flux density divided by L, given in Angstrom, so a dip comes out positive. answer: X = -4.8 Angstrom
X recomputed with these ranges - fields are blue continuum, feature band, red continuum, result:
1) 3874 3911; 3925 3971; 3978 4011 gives 2.3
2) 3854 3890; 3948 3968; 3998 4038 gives 1.7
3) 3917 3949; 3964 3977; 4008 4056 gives 4.8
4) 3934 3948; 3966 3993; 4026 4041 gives 4.3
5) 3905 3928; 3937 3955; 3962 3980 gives -2.9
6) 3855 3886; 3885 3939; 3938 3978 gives 3.0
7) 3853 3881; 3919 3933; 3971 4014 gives -0.1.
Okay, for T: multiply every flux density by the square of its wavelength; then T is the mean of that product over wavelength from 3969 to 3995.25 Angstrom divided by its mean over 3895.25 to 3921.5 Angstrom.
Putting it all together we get 0.9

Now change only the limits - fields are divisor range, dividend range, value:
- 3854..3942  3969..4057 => 1.14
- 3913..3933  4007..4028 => 1.11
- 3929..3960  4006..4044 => 1.21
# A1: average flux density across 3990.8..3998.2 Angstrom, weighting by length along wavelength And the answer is 15.9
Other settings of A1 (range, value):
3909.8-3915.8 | 16.1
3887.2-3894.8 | 9.6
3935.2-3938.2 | 9.18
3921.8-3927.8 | 15.9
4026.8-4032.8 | 16.6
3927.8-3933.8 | 14.3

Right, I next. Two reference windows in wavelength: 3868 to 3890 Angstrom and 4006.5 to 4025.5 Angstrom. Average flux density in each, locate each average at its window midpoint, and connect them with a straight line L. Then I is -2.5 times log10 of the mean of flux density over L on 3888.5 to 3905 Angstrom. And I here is 0.24 mag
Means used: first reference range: 14.6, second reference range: 16.5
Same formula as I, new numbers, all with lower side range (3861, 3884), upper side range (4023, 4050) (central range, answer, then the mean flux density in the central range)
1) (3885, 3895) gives 0.456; 10.4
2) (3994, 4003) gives 0.025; 16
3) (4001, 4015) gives 0.001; 16.4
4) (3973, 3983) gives 0.365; 11.6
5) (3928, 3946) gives 0.219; 13.1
